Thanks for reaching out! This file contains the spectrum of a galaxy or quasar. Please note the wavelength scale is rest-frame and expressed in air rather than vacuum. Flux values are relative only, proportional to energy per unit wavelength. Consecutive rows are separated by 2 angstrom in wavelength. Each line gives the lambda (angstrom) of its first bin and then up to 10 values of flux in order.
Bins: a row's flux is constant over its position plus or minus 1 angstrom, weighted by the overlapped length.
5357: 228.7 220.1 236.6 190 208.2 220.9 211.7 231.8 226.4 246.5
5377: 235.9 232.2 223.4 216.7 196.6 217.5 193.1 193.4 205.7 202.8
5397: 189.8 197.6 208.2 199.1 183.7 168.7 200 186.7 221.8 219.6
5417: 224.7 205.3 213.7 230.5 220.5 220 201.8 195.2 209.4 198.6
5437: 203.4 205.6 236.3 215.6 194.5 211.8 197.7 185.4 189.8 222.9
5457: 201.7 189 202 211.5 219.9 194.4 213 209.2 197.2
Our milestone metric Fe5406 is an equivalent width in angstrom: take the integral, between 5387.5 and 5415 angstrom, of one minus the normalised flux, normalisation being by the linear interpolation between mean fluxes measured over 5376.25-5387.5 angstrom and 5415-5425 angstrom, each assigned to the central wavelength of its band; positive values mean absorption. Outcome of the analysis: 2.8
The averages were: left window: 220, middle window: 197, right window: 219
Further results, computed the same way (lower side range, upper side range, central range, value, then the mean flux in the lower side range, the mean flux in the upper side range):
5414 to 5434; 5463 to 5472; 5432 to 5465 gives 0.98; 214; 209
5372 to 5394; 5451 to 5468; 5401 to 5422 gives 0.90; 217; 203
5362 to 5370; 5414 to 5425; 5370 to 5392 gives -0.90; 208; 219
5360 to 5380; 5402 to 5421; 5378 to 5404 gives 0.85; 224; 202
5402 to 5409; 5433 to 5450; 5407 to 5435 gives -2.00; 186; 208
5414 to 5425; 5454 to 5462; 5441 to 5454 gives 0.38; 219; 204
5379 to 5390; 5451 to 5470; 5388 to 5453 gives 1.16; 212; 204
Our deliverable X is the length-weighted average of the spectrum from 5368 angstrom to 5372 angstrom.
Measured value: 222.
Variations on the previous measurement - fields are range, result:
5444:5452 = 197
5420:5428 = 221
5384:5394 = 201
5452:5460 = 201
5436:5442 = 215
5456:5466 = 205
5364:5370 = 214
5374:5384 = 231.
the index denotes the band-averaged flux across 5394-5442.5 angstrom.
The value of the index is 206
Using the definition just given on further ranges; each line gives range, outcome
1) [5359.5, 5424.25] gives 211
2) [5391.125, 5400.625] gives 199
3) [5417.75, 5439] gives 210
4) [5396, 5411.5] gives 192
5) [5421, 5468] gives 207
